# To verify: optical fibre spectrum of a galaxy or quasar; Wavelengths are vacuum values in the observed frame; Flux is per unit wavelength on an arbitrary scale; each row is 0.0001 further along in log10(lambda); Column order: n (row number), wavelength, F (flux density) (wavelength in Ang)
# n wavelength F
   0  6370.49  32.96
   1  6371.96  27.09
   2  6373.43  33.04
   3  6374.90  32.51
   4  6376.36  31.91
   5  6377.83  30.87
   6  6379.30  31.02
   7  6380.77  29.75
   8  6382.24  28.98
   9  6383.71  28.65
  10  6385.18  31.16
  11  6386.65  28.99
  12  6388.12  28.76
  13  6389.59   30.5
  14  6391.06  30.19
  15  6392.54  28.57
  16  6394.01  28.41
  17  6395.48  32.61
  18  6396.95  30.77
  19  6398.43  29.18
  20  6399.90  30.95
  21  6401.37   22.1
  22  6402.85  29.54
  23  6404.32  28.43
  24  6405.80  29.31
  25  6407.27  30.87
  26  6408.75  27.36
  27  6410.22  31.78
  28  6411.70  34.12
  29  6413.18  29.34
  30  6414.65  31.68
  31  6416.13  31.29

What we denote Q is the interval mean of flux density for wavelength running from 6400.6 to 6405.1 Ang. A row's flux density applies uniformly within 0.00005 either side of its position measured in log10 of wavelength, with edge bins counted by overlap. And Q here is 26.7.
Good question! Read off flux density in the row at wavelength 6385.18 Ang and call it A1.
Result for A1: 31.16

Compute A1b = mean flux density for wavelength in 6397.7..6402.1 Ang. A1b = 27.5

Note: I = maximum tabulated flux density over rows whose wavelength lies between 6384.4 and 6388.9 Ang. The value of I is 31.16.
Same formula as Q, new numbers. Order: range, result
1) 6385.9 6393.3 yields 29.4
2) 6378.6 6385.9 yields 29.9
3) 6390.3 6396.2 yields 29.9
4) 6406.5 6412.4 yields 31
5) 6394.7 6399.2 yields 30.8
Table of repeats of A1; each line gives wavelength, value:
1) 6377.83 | 30.87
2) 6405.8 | 29.31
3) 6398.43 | 29.18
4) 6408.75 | 27.36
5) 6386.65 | 28.99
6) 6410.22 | 31.78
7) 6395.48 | 32.61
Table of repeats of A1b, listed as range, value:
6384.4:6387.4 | 30.1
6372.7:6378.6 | 32.1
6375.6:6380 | 31.3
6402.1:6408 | 29.5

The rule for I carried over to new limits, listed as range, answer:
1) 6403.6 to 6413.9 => 34.12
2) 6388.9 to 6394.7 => 30.5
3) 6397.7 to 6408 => 30.95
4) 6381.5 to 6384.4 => 28.98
